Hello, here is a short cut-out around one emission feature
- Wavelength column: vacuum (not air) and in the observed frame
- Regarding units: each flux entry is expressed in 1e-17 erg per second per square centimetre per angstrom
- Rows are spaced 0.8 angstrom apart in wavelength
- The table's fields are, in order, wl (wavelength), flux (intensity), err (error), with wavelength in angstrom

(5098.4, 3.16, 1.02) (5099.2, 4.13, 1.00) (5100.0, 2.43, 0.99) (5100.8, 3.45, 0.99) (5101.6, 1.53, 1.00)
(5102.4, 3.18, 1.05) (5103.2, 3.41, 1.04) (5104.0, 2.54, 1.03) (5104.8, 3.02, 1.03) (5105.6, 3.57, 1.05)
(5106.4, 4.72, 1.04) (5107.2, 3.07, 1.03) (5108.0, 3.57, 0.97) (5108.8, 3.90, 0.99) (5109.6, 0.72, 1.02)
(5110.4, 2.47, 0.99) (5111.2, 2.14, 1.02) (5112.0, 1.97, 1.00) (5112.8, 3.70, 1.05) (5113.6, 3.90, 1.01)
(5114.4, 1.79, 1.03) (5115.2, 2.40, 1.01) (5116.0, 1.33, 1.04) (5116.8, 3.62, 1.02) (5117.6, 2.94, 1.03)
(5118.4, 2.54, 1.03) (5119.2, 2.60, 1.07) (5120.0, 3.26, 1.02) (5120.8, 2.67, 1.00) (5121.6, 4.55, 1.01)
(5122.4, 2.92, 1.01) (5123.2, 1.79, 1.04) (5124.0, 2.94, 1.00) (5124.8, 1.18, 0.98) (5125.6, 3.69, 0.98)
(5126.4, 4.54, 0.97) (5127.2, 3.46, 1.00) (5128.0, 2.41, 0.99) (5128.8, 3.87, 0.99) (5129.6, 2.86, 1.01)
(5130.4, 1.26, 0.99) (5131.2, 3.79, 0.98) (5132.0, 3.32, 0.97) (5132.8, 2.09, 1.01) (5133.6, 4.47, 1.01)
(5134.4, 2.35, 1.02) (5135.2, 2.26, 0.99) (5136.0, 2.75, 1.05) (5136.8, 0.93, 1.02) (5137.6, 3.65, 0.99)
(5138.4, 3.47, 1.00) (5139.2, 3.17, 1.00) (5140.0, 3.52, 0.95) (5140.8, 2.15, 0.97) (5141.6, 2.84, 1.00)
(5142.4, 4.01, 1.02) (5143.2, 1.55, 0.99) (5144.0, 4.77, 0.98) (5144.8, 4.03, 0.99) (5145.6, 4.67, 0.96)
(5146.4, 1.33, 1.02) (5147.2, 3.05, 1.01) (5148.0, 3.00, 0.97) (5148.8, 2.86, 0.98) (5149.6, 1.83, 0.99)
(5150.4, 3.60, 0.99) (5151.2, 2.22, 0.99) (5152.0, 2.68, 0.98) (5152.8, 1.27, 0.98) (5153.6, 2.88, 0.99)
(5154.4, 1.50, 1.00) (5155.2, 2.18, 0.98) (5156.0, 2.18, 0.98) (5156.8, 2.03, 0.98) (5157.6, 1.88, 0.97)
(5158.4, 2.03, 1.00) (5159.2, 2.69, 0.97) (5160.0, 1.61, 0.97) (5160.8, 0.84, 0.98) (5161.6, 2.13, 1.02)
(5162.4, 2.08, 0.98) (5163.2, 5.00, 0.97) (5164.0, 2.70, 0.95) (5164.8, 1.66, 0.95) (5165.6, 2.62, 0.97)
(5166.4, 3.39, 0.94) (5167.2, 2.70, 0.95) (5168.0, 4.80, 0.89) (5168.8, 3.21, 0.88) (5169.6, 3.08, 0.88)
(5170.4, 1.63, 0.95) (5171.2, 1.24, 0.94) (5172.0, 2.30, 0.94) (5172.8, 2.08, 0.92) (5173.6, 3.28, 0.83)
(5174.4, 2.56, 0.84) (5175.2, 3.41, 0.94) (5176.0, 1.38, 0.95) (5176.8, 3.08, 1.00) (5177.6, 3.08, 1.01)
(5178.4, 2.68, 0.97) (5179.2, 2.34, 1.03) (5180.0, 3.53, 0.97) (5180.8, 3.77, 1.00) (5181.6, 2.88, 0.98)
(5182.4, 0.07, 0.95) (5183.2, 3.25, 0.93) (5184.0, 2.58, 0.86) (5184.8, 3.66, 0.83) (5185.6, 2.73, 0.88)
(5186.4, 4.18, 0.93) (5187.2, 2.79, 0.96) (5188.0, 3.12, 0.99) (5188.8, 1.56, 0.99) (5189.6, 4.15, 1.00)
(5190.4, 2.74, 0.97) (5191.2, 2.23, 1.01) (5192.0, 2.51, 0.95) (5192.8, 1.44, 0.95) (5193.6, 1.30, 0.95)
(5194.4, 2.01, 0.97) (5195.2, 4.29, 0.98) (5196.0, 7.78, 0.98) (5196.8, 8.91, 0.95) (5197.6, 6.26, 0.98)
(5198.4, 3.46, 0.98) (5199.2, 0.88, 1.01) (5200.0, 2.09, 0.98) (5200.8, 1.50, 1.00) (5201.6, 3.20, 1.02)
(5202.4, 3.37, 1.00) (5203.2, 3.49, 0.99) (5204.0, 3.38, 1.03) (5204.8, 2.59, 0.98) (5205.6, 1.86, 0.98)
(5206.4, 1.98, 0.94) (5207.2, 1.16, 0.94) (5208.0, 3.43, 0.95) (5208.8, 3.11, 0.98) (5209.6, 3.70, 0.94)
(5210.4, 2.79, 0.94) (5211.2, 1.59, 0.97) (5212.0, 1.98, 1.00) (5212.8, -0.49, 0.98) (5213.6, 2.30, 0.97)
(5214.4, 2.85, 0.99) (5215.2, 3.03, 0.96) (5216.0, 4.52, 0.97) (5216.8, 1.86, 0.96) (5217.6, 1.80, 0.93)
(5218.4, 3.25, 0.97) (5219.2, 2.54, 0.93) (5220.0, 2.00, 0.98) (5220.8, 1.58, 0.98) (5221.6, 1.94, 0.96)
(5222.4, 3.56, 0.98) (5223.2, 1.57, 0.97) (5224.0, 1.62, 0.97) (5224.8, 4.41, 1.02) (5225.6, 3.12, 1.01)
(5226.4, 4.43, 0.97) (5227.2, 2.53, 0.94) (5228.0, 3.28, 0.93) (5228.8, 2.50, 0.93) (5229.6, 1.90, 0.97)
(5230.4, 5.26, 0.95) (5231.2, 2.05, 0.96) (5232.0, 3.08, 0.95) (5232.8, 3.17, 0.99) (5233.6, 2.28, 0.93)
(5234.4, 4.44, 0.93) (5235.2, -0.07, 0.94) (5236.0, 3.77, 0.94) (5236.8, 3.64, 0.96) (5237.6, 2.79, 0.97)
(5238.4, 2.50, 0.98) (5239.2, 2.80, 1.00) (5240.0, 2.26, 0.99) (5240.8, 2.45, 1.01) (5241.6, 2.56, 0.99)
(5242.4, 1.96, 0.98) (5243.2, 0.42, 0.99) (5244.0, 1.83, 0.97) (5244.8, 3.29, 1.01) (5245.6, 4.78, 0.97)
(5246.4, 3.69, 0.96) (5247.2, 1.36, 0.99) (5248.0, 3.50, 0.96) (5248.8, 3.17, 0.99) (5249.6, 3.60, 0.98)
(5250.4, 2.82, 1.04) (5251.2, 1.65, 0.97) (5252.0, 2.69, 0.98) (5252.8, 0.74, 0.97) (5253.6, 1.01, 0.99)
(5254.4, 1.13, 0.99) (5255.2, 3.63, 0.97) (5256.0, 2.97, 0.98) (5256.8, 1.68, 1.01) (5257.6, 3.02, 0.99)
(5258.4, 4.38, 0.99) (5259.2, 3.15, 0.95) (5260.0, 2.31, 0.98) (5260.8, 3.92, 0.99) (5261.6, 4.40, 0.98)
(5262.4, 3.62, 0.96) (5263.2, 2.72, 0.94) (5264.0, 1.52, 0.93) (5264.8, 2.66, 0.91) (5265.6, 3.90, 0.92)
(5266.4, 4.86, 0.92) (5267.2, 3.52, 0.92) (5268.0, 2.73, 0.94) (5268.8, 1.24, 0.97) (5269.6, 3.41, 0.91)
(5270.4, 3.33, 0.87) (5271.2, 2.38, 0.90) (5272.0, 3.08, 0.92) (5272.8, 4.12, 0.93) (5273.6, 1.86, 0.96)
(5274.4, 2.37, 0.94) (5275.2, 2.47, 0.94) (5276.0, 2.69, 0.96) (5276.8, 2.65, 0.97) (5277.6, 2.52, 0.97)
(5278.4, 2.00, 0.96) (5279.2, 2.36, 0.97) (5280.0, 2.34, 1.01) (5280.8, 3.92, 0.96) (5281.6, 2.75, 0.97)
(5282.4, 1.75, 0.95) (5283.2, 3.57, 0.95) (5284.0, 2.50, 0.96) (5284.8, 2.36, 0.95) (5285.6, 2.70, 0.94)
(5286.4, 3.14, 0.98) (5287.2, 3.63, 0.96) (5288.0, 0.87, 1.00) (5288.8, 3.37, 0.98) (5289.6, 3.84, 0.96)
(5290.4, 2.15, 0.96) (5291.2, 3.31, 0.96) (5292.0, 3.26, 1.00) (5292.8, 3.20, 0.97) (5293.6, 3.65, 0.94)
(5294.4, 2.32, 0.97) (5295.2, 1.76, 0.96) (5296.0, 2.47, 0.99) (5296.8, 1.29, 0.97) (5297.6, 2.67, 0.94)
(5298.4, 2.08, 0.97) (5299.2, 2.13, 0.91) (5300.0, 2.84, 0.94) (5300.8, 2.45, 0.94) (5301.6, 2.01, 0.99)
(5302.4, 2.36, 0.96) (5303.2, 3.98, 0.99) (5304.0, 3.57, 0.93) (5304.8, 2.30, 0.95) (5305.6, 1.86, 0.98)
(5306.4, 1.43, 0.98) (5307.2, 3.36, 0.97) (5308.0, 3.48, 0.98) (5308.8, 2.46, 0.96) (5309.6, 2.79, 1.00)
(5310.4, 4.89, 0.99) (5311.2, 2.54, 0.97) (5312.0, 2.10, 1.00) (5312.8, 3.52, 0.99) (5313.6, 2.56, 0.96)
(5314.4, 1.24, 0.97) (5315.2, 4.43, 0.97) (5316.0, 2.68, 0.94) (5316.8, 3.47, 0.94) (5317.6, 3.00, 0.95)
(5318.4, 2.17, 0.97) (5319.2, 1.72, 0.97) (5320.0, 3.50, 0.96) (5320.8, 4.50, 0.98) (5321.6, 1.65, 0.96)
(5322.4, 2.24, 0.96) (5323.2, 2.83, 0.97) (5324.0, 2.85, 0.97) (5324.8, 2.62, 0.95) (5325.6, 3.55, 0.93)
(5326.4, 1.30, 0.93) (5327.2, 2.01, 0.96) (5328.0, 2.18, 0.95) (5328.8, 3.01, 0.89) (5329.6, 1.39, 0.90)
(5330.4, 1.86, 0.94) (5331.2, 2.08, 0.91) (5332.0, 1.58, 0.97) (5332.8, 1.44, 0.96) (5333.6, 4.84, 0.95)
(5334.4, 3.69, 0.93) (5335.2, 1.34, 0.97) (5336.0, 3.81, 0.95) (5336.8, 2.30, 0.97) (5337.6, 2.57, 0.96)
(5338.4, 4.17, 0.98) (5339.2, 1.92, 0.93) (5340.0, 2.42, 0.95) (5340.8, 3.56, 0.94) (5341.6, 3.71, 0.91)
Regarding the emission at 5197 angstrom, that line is H-gamma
